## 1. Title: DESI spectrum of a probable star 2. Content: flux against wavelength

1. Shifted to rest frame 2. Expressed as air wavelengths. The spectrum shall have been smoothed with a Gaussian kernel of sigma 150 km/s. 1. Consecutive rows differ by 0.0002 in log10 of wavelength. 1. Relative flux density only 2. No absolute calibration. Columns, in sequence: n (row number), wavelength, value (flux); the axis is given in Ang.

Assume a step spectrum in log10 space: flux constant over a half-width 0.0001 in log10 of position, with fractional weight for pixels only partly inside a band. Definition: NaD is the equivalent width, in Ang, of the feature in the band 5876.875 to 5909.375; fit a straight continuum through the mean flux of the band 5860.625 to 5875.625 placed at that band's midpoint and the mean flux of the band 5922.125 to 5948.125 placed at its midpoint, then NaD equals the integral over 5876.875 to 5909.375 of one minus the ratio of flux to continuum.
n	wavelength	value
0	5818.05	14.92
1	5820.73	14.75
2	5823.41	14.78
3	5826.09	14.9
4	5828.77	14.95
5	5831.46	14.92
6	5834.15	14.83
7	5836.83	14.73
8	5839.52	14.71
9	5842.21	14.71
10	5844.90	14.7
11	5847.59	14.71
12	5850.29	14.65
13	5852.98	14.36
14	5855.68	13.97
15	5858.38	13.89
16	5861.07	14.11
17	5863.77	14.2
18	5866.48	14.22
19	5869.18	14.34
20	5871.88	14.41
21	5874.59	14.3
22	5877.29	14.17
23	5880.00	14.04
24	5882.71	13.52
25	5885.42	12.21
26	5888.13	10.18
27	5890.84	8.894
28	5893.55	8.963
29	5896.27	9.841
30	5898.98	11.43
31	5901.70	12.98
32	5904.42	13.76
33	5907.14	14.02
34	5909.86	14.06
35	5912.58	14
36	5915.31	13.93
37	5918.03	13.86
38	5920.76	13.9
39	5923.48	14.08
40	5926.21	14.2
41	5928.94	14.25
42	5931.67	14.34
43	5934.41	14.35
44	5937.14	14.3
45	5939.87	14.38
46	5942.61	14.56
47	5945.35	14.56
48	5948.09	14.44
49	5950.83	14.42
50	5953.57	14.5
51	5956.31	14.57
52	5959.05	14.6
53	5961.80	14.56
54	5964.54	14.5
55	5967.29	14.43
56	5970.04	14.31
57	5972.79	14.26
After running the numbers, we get 5.2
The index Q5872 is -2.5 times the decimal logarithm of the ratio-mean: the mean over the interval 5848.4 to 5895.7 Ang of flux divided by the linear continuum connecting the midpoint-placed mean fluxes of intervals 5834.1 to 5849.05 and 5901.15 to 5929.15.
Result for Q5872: 0.099 mag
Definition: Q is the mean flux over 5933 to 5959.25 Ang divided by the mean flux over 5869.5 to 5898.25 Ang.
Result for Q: 1.19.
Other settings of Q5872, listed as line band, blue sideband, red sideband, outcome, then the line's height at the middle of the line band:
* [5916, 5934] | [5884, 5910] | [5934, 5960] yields -0.075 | 13.2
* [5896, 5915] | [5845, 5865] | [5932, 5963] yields 0.102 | 14.4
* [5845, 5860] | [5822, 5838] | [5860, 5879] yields 0.012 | 14.5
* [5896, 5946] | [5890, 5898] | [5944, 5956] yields -0.174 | 11.8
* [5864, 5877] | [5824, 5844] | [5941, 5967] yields 0.033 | 14.7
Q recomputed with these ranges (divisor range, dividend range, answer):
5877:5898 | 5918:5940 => 1.25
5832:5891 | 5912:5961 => 1.03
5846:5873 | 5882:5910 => 0.82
